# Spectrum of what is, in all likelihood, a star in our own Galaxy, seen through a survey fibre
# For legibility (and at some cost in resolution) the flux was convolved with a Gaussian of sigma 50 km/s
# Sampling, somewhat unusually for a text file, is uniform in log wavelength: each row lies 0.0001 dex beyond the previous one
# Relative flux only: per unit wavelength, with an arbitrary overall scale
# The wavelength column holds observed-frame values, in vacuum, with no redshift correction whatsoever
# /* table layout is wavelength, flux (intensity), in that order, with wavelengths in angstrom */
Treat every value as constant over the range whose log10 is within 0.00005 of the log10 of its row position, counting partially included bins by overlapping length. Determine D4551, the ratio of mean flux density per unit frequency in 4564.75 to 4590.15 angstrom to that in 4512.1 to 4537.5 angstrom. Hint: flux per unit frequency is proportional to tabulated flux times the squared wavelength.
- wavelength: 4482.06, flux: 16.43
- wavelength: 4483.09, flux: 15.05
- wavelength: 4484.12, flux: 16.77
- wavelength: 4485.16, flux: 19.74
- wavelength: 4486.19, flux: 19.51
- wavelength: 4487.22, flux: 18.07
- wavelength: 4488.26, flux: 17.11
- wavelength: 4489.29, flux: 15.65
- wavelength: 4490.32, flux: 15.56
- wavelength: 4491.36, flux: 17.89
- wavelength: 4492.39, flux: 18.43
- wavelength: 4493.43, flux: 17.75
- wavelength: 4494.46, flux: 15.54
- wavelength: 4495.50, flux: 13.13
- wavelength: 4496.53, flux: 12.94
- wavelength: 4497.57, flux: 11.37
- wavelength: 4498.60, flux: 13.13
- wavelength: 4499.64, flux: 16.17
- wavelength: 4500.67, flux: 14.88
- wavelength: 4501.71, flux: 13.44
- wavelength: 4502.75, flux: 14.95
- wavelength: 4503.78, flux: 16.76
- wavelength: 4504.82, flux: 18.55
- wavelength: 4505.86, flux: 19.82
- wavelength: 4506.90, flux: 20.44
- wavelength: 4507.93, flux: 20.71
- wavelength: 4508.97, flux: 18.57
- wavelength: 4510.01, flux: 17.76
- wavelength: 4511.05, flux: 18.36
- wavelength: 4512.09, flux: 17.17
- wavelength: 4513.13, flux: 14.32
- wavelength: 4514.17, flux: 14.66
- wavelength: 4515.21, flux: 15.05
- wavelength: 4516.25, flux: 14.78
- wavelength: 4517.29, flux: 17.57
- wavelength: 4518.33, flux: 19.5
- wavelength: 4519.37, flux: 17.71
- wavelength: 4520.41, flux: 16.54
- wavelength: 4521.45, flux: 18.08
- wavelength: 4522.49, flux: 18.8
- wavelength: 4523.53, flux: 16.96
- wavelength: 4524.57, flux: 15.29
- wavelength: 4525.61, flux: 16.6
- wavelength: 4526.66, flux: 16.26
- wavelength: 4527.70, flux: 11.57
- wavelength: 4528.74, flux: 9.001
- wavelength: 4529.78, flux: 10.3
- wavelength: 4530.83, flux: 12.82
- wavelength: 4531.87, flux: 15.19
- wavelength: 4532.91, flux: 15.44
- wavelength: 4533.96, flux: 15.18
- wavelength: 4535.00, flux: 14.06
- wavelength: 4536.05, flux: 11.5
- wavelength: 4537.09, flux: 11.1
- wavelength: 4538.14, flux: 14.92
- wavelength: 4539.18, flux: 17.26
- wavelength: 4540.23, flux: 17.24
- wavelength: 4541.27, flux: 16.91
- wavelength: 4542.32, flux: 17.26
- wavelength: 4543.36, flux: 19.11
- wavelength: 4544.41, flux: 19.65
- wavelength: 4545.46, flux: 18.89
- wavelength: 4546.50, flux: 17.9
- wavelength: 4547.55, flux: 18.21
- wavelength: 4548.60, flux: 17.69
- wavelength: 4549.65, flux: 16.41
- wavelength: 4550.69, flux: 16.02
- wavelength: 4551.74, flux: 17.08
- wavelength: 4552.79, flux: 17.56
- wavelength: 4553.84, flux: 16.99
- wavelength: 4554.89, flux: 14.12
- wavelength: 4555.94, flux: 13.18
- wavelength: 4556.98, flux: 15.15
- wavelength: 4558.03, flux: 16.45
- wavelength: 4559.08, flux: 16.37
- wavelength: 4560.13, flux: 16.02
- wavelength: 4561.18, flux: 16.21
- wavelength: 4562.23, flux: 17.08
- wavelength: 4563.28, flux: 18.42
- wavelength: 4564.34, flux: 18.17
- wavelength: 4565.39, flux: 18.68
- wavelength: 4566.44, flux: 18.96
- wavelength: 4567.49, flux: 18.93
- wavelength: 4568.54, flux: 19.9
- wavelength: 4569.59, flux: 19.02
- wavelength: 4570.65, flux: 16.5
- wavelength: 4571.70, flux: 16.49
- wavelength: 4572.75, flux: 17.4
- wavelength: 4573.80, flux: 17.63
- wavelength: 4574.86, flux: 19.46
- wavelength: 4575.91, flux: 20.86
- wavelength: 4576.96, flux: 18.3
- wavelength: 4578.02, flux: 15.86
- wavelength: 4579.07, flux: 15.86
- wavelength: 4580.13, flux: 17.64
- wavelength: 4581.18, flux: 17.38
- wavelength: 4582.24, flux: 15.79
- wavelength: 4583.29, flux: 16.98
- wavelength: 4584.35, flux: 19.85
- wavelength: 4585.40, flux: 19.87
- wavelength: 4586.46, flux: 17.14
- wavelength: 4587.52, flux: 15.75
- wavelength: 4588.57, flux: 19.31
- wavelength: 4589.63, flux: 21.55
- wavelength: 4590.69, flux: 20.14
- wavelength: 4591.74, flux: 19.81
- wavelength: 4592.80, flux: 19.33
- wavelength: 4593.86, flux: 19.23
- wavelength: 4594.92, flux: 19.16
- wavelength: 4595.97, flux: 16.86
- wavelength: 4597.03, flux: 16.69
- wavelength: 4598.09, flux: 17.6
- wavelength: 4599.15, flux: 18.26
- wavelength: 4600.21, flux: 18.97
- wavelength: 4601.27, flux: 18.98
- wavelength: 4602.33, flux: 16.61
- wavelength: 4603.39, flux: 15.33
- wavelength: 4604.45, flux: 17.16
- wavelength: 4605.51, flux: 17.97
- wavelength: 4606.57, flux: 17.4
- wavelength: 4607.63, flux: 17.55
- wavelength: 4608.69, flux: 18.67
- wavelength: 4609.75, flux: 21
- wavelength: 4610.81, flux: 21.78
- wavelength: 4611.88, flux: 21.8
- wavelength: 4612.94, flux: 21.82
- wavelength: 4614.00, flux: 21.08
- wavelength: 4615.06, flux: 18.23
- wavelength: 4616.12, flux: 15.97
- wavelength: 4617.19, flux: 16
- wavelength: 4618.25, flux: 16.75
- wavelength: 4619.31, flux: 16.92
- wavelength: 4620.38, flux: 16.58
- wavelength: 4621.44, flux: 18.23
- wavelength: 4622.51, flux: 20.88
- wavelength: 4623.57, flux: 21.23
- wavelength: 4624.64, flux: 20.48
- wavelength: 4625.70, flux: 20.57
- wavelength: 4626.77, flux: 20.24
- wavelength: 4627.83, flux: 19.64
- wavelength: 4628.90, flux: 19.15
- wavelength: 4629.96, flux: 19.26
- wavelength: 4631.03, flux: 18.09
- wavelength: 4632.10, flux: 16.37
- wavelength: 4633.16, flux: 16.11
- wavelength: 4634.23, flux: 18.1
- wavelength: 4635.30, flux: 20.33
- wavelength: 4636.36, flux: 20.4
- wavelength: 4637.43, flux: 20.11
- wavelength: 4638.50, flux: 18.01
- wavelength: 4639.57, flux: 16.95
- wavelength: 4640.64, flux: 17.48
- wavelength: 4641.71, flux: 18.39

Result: 1.24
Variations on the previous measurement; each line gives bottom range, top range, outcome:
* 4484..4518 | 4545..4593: 1.10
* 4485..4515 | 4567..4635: 1.16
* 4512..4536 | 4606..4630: 1.31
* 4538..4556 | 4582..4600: 1.10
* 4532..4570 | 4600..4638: 1.16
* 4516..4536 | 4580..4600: 1.24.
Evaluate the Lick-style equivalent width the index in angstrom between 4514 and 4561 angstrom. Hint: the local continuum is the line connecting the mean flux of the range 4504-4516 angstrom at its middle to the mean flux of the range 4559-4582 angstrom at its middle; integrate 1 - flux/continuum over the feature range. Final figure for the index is 4.8 angstrom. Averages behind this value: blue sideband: 17.7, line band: 15.9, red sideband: 17.8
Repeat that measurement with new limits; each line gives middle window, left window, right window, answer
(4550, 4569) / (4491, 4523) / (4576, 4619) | 0.7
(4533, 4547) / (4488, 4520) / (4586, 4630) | 0.8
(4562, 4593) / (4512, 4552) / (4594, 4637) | -1.6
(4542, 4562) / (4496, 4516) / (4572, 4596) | 0.7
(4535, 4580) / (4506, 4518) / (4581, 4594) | 2.7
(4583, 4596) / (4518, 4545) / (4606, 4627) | -0.7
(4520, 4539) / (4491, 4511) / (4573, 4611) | 2.9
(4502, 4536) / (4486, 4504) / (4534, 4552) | -0.2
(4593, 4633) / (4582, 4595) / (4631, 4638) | 0.1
